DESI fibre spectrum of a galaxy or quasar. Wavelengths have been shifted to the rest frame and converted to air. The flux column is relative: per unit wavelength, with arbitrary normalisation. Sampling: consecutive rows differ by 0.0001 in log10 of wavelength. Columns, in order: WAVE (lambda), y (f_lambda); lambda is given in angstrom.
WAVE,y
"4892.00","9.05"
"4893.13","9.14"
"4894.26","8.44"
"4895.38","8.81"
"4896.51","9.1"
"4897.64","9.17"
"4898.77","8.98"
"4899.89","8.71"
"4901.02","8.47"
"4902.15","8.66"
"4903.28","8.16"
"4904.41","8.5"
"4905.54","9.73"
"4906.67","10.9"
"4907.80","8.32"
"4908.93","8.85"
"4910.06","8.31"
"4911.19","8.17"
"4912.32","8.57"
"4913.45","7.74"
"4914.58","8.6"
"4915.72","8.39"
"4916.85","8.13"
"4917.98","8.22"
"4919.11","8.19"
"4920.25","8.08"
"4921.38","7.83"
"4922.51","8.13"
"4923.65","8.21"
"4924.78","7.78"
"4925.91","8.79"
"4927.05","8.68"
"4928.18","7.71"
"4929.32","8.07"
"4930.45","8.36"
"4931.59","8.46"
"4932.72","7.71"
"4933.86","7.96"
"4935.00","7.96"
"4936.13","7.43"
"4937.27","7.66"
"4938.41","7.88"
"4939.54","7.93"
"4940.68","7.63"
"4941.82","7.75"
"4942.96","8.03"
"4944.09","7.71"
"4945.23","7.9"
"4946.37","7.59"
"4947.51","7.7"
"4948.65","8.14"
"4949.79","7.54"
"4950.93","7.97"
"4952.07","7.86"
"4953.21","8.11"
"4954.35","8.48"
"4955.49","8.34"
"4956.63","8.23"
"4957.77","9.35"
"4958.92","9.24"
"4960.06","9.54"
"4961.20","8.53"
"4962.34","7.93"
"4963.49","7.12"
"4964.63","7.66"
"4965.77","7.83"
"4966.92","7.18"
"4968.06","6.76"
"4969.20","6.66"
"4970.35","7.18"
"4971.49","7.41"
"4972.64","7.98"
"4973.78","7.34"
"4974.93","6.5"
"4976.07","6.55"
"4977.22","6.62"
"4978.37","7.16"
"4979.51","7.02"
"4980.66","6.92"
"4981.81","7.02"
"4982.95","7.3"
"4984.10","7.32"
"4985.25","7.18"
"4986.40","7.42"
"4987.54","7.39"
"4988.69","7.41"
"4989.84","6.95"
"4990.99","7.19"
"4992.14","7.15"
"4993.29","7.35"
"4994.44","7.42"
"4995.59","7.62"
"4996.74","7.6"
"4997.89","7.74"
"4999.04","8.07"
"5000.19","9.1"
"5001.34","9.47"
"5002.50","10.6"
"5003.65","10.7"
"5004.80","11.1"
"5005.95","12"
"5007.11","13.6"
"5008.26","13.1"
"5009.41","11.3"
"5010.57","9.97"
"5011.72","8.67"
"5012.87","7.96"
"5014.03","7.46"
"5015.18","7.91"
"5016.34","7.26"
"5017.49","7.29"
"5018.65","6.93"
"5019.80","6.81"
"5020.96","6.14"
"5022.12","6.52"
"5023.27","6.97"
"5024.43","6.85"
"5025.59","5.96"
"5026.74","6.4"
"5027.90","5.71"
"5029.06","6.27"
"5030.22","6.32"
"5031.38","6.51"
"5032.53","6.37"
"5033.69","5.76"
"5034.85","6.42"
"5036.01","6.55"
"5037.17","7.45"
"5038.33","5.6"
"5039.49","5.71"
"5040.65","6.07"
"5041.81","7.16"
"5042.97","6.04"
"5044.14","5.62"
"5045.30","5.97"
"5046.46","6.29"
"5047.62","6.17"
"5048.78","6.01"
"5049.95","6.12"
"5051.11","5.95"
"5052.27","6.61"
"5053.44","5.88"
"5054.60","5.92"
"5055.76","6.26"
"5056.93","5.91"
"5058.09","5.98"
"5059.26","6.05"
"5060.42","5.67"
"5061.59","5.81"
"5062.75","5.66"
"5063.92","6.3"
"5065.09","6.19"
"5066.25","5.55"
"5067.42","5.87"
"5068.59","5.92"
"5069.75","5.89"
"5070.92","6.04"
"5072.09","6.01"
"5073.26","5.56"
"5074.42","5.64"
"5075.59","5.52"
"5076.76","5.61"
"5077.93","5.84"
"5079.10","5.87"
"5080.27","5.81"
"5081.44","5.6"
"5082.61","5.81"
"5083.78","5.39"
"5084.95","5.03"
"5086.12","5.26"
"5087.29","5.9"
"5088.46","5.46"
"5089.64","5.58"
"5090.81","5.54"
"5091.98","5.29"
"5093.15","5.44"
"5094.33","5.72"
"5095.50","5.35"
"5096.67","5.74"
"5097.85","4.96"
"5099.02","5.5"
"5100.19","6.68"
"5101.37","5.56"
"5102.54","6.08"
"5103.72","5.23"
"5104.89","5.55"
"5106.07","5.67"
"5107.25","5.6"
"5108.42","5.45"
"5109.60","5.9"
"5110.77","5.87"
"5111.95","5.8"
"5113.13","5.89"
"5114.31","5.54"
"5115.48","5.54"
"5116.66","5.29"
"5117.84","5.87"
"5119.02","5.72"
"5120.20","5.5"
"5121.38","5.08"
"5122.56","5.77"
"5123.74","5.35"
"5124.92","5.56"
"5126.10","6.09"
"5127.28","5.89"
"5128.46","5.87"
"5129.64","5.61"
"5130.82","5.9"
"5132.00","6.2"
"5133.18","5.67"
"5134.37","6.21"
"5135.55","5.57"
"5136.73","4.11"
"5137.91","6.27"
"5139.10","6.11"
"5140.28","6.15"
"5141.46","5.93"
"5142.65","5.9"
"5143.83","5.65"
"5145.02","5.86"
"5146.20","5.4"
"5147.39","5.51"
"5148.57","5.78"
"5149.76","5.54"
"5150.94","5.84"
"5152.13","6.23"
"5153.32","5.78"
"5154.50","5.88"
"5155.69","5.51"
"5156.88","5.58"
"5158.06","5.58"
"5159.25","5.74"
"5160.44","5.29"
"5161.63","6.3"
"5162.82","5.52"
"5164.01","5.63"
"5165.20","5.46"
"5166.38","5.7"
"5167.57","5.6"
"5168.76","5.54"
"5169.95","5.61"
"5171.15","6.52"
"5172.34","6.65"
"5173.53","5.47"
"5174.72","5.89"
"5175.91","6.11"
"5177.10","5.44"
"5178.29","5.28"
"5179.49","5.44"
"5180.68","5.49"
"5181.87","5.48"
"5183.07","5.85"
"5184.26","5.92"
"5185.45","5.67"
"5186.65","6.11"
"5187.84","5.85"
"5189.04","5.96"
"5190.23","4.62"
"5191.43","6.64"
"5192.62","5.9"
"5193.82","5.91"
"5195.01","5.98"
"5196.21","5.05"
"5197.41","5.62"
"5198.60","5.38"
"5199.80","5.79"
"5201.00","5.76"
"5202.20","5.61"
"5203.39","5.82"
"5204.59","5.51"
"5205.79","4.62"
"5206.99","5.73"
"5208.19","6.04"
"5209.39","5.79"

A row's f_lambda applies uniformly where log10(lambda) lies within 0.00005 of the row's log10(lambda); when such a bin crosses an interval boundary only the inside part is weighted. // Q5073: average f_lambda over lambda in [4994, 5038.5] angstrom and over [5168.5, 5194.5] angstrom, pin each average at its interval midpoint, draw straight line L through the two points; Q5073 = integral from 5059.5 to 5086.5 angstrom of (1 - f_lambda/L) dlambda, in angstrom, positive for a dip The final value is 5.6 angstrom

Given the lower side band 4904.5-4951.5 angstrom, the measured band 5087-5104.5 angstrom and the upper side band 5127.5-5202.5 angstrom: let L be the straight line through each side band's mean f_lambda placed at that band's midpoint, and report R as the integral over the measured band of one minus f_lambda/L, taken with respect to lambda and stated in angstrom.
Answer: 2.31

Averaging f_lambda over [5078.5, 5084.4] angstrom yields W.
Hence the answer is 5.69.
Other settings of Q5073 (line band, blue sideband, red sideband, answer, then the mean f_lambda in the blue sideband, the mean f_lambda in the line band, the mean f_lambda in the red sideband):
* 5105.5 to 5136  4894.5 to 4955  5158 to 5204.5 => 2.9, 8.26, 5.71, 5.72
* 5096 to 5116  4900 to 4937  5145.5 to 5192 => 2.2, 8.34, 5.68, 5.73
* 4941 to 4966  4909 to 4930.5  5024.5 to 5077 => -1.5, 8.22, 8.12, 6.06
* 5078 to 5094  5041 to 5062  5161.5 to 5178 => 1.2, 6.08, 5.55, 5.8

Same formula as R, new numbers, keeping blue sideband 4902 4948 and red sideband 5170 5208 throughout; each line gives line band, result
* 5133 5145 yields 0.8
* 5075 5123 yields 7.0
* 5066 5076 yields 1.5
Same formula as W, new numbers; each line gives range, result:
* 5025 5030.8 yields 6.13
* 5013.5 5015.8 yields 7.68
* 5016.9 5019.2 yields 7.12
